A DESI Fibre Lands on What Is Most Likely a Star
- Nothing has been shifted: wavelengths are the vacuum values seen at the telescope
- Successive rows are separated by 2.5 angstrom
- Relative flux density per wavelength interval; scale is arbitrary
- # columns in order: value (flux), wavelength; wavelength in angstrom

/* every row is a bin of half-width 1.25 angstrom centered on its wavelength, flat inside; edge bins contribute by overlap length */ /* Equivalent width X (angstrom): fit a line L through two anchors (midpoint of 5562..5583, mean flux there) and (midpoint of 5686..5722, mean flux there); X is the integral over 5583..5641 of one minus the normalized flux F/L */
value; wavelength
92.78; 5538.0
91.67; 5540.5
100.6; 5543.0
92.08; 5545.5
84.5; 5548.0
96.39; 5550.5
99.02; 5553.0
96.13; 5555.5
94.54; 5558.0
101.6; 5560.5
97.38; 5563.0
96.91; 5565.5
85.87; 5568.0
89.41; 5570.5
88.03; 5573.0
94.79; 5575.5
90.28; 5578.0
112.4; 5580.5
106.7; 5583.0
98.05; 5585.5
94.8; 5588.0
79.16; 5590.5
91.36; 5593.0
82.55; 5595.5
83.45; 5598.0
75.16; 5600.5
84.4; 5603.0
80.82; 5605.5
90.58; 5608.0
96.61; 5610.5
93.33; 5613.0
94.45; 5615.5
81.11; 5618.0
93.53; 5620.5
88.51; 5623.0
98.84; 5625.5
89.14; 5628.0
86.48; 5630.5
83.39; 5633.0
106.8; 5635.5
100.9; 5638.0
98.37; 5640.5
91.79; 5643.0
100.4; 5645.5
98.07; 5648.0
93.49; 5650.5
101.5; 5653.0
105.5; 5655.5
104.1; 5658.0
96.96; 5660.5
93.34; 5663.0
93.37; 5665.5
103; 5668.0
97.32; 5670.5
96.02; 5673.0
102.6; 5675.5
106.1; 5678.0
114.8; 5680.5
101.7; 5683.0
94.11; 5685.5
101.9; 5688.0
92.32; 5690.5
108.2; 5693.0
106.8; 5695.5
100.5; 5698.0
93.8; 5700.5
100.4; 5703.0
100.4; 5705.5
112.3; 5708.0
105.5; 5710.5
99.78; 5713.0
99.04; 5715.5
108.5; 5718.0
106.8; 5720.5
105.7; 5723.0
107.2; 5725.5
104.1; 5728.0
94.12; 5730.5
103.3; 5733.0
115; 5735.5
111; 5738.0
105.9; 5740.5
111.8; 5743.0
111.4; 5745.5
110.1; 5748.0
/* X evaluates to 4.2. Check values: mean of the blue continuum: 95.1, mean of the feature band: 90.3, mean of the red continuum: 102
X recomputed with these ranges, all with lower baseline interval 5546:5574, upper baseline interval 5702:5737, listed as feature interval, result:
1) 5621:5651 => 1.3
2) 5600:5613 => 1.3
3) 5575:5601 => 0.9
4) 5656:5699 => 0.3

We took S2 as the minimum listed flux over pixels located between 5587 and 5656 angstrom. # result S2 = 75.16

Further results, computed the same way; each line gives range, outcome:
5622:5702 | 83.39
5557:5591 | 79.16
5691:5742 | 93.8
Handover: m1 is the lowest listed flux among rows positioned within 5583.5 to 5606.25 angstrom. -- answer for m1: 75.16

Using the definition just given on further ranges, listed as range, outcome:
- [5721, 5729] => 104.1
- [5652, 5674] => 93.34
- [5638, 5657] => 91.79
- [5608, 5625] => 81.11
